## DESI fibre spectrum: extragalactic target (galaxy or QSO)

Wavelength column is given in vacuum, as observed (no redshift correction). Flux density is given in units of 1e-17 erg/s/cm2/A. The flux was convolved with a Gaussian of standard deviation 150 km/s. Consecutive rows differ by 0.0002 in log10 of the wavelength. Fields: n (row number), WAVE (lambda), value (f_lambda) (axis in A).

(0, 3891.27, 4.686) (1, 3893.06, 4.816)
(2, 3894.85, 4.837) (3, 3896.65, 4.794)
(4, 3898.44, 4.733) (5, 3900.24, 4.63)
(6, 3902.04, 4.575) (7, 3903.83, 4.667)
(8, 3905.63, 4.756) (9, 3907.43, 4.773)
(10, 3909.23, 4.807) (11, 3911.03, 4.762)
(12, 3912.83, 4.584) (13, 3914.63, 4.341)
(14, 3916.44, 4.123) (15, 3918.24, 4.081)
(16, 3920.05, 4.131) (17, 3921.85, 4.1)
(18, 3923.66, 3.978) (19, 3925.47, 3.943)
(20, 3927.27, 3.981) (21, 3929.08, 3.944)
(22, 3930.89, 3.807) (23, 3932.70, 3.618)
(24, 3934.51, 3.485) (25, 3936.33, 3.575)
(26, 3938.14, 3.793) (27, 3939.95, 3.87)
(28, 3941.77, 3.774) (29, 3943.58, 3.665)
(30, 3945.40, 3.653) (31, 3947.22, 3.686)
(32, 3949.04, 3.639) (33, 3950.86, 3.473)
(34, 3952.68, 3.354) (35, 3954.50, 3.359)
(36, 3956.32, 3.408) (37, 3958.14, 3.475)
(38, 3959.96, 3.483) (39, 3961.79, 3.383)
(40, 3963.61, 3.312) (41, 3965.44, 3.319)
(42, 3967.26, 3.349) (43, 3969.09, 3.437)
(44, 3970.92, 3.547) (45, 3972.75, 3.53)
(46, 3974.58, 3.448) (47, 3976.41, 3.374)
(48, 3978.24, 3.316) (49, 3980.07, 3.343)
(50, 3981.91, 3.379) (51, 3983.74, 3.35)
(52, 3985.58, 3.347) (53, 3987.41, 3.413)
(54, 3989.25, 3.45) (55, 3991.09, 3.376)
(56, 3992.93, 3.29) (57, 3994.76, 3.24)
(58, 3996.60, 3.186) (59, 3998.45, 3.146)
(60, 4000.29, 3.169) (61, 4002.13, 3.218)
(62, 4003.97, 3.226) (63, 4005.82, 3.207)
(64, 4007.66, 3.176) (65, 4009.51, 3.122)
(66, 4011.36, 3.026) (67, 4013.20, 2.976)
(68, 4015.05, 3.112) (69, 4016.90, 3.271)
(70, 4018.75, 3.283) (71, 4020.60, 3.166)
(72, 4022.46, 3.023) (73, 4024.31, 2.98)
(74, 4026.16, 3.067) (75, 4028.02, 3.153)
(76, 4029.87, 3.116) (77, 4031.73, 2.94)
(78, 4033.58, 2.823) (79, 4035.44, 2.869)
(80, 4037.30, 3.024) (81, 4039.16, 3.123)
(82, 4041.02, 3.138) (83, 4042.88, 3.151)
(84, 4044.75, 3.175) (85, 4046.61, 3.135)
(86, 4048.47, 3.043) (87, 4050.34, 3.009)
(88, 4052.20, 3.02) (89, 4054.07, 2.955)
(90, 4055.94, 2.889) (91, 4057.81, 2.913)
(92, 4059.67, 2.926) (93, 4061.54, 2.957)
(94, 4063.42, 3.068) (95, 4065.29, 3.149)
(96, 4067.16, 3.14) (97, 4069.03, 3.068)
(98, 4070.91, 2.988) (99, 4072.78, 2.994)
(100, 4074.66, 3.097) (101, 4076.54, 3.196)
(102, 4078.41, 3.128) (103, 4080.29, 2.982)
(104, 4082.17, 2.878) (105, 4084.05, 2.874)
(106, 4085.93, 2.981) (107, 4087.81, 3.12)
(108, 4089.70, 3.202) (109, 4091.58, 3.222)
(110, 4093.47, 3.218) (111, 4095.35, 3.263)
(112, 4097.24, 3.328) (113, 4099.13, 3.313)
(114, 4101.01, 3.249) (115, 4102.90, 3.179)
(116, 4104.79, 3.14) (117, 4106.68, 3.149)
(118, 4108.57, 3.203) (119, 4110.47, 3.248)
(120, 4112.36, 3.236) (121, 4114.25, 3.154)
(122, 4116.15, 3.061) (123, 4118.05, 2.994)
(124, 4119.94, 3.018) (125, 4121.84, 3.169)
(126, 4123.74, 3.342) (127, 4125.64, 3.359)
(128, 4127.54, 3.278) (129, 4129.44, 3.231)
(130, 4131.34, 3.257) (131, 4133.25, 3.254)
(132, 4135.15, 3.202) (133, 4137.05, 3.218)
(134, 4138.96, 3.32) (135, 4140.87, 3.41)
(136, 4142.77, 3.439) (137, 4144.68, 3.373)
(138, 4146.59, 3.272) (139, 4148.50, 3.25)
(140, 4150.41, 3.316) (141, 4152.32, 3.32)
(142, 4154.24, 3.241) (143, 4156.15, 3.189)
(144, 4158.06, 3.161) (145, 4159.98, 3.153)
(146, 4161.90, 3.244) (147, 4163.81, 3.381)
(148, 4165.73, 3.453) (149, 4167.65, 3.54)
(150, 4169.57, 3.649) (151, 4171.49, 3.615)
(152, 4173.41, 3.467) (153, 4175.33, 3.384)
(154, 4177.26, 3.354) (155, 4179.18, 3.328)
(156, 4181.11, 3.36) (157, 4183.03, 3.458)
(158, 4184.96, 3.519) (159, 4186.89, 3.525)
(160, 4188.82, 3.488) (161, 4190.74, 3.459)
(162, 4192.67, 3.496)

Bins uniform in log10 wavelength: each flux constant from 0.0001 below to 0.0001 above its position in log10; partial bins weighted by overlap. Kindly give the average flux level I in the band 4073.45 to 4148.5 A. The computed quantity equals 3.19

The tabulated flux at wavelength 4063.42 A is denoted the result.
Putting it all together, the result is 3.068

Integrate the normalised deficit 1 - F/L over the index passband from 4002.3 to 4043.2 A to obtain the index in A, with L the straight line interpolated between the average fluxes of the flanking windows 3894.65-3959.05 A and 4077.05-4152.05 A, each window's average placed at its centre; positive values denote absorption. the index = 5.9 A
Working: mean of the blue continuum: 4.05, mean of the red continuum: 3.2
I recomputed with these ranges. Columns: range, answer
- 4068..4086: 3.02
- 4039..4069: 3.05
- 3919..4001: 3.53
